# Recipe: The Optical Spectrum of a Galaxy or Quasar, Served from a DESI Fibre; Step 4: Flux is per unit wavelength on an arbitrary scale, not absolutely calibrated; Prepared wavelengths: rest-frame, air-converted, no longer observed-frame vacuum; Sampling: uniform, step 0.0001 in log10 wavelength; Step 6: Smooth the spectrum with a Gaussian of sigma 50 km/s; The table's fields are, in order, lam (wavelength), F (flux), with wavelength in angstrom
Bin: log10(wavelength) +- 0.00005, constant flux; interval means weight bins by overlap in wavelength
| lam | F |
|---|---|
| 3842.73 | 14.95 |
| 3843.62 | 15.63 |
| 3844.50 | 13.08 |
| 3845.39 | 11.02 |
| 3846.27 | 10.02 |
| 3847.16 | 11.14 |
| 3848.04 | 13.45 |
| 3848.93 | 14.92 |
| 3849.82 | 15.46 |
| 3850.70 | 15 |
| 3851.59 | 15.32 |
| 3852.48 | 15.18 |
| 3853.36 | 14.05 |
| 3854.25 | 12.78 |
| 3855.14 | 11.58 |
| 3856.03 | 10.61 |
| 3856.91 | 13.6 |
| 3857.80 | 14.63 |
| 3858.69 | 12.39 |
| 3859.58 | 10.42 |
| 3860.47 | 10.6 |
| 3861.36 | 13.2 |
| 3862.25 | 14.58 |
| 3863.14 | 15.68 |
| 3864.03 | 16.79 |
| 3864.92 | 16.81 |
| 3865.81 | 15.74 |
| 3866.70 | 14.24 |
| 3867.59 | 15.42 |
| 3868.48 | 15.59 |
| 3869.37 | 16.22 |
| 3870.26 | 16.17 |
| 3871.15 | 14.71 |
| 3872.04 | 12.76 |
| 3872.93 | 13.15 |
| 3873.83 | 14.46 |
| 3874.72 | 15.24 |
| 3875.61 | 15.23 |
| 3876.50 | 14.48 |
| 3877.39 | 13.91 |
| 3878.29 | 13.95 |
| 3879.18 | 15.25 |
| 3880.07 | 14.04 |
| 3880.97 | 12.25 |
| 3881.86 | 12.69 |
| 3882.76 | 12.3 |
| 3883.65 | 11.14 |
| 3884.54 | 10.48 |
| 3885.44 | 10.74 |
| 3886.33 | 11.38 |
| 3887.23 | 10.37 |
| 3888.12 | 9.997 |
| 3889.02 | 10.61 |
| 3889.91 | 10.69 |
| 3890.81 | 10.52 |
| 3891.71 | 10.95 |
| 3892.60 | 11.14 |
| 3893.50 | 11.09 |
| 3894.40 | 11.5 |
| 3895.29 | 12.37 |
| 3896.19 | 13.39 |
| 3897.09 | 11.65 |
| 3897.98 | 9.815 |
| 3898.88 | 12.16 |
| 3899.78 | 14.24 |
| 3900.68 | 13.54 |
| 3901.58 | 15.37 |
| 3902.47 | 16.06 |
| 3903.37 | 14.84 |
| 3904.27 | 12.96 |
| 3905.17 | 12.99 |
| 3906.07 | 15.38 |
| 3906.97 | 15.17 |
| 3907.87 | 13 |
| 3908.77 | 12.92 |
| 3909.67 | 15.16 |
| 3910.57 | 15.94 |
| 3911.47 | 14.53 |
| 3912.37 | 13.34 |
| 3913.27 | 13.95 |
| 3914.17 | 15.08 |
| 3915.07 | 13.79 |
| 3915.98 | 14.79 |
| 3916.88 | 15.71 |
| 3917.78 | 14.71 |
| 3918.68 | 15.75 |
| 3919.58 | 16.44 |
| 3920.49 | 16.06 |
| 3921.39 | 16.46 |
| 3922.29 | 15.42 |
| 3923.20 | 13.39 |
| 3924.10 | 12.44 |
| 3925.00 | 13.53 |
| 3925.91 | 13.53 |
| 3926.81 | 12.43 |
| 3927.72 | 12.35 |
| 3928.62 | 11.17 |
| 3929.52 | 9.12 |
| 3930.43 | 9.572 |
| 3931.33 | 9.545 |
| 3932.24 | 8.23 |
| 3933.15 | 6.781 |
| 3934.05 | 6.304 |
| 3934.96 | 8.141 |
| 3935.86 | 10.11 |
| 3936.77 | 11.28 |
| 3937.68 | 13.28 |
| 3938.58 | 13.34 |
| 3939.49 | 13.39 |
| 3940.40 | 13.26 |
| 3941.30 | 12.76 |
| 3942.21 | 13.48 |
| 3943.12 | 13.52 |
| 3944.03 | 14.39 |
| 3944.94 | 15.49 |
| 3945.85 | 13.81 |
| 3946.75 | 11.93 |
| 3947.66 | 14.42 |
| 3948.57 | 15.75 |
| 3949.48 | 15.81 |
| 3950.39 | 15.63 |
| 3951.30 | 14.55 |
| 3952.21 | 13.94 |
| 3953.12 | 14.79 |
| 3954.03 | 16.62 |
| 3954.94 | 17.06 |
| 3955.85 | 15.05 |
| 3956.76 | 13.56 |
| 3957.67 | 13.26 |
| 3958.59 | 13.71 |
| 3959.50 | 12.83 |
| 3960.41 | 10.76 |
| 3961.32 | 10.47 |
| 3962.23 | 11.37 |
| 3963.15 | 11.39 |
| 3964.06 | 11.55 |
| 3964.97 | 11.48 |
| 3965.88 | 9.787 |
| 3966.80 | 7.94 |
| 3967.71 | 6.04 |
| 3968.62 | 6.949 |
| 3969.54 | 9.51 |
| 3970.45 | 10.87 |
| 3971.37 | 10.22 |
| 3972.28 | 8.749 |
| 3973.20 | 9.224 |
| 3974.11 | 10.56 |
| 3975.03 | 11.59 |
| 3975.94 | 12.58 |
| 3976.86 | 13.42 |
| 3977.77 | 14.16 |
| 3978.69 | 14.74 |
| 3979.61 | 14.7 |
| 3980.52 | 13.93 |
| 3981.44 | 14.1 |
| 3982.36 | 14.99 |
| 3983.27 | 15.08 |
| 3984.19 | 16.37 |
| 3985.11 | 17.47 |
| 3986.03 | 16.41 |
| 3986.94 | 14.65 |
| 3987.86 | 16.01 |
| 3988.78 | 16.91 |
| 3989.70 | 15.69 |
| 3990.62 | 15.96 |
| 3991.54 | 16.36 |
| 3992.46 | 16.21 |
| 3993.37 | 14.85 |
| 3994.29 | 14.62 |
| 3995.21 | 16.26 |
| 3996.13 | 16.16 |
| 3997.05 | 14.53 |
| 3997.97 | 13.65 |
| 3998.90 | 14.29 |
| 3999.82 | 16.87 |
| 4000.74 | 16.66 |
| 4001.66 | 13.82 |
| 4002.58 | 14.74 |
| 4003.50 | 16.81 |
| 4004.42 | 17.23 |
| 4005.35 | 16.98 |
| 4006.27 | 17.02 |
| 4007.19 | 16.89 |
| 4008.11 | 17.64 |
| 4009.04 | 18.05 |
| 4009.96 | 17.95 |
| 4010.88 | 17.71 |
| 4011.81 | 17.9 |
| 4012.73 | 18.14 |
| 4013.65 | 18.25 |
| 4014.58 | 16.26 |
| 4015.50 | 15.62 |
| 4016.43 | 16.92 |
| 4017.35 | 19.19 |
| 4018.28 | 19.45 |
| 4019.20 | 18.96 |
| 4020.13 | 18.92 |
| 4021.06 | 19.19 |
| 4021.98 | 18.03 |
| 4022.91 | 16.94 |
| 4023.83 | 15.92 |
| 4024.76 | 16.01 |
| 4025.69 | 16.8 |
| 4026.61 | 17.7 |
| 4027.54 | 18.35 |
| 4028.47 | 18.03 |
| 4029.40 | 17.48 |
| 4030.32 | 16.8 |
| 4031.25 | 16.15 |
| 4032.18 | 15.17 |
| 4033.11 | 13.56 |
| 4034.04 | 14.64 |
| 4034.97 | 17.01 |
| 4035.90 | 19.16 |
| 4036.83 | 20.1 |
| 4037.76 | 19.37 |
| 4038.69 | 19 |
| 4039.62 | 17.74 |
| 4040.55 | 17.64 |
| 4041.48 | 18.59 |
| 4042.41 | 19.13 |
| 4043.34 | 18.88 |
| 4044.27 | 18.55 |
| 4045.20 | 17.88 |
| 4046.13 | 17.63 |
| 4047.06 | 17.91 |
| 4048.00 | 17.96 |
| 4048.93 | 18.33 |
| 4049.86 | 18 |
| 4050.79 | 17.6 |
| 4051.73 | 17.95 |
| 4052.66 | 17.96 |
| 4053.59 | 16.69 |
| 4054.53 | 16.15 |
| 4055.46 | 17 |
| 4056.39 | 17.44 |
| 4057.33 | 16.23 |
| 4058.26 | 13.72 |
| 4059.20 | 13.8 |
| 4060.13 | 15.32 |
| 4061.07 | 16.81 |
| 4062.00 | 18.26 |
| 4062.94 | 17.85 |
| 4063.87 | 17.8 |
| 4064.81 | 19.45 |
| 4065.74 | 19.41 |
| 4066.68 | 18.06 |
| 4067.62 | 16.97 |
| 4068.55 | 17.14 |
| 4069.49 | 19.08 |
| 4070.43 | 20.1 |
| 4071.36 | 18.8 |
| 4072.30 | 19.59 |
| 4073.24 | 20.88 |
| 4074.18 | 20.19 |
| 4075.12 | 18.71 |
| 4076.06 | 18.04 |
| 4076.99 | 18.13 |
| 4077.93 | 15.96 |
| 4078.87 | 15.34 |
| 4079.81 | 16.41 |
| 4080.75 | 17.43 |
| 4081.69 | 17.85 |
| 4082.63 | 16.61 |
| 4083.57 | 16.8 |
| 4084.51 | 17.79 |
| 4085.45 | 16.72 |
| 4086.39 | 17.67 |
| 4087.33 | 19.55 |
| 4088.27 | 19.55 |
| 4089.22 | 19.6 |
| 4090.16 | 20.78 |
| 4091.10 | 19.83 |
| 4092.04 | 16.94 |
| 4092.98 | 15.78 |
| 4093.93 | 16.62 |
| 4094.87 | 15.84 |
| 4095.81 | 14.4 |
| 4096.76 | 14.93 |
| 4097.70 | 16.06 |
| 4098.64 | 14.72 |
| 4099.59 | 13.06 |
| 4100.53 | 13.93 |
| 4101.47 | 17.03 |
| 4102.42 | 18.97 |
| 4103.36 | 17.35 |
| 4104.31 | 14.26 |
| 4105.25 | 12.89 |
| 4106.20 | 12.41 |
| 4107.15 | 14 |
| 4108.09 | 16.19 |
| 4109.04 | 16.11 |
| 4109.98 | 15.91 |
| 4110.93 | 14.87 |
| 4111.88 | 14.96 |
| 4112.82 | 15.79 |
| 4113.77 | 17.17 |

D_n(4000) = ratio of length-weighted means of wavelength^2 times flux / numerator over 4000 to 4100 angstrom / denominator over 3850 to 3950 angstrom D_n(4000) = 1.4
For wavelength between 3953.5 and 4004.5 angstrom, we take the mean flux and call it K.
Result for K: 13.6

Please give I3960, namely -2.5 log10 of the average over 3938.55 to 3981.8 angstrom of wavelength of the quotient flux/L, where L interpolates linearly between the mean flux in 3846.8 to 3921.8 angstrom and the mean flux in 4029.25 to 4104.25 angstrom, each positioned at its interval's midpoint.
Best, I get 0.20 mag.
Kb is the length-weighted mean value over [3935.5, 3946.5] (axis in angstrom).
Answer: 13.2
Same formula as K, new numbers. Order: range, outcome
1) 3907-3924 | 14.8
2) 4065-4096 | 18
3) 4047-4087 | 17.6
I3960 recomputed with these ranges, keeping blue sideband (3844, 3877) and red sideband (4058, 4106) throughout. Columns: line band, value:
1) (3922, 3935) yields 0.350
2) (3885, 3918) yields 0.122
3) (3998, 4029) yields -0.064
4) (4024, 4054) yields -0.065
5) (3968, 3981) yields 0.339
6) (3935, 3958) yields 0.097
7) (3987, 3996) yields 0.003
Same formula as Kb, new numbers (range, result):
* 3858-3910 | 13.3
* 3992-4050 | 17.2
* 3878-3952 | 12.9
